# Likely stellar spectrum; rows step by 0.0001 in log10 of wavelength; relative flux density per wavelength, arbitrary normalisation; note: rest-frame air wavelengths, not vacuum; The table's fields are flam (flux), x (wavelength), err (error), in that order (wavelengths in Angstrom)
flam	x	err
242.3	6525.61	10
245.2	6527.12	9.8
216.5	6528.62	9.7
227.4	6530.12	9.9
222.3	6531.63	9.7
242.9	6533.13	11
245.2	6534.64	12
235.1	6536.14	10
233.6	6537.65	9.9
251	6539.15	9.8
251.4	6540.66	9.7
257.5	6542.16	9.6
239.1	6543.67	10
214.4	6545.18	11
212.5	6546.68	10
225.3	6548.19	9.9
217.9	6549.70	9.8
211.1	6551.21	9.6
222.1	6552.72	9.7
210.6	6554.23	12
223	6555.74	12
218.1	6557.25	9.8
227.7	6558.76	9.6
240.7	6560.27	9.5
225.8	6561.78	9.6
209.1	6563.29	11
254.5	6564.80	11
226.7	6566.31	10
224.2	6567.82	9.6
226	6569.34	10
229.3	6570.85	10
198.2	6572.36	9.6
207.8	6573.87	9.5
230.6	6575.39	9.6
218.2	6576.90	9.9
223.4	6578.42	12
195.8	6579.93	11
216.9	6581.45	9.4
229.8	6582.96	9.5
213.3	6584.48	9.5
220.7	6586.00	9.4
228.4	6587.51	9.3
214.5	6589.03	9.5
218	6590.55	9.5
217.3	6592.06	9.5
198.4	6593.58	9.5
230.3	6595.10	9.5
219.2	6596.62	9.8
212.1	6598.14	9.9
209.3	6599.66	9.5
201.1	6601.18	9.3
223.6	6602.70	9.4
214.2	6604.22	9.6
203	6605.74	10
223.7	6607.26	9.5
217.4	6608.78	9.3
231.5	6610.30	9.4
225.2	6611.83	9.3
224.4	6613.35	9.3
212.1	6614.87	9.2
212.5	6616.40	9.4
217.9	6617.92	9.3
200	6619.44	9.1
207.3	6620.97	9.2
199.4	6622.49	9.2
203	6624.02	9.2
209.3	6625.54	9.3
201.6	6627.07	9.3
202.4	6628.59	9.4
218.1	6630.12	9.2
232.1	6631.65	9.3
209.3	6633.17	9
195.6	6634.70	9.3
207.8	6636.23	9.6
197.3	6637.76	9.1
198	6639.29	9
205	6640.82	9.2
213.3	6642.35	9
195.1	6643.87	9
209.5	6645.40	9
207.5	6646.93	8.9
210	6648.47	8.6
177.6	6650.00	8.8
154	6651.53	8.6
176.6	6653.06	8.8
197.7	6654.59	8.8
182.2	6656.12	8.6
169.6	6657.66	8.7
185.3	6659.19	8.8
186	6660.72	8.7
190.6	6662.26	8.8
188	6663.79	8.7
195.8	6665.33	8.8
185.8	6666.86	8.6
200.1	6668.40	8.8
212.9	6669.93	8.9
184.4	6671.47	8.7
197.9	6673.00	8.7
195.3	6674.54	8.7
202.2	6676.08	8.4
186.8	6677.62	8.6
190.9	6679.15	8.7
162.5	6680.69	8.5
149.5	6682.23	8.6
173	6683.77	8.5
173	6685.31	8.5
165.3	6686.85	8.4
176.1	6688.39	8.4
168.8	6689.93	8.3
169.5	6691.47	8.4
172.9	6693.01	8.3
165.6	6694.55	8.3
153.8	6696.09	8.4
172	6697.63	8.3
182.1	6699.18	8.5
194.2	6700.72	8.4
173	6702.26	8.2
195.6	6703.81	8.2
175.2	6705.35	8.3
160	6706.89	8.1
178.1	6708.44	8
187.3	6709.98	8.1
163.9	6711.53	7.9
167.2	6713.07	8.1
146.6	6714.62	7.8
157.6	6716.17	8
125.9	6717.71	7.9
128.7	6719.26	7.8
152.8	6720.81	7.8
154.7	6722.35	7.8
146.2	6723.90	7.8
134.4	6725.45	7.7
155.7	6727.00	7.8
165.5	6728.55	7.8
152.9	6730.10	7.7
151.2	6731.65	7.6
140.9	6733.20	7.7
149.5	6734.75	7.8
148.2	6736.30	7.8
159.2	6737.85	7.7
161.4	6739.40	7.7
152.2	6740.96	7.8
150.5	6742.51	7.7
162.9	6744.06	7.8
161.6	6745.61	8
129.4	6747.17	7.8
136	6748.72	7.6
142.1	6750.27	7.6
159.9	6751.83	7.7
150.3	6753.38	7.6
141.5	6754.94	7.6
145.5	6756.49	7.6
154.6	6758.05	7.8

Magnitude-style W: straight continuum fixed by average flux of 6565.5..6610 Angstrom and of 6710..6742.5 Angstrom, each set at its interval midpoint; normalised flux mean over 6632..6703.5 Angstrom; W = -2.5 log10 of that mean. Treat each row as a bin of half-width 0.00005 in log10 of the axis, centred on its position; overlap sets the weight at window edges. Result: -0.04 mag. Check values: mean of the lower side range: 217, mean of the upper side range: 152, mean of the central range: 186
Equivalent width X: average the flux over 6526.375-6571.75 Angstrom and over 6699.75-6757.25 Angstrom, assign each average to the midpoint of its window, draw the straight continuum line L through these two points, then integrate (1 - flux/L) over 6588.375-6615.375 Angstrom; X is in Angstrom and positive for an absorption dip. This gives -1.14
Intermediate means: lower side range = 229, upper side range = 156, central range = 216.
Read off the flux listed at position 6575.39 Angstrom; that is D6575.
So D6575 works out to 230.6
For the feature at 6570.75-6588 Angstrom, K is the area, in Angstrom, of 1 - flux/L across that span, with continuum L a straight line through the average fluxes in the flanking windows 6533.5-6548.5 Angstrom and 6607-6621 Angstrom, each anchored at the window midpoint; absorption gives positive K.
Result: 0.7 Angstrom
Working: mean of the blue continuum 237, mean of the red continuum 217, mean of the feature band 217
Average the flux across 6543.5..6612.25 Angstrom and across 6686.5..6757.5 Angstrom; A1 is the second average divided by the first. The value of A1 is 0.72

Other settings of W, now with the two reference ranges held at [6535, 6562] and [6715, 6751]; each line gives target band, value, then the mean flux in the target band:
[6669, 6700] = -0.05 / 178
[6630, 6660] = -0.05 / 197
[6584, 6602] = -0.03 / 215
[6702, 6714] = -0.10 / 175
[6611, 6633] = -0.08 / 212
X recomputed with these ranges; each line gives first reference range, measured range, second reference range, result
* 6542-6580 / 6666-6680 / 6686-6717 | -1.0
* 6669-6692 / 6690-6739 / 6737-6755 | 1.4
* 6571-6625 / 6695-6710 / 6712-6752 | -1.1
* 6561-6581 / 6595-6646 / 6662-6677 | -0.7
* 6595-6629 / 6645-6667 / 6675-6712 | 0.6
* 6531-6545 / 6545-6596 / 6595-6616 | 2.1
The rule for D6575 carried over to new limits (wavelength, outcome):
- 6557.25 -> 218.1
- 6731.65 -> 151.2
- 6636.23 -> 207.8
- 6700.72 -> 194.2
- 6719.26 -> 128.7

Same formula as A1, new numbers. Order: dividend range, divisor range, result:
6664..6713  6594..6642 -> 0.85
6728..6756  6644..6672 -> 0.79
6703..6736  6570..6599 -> 0.72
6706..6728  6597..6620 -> 0.72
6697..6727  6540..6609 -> 0.74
